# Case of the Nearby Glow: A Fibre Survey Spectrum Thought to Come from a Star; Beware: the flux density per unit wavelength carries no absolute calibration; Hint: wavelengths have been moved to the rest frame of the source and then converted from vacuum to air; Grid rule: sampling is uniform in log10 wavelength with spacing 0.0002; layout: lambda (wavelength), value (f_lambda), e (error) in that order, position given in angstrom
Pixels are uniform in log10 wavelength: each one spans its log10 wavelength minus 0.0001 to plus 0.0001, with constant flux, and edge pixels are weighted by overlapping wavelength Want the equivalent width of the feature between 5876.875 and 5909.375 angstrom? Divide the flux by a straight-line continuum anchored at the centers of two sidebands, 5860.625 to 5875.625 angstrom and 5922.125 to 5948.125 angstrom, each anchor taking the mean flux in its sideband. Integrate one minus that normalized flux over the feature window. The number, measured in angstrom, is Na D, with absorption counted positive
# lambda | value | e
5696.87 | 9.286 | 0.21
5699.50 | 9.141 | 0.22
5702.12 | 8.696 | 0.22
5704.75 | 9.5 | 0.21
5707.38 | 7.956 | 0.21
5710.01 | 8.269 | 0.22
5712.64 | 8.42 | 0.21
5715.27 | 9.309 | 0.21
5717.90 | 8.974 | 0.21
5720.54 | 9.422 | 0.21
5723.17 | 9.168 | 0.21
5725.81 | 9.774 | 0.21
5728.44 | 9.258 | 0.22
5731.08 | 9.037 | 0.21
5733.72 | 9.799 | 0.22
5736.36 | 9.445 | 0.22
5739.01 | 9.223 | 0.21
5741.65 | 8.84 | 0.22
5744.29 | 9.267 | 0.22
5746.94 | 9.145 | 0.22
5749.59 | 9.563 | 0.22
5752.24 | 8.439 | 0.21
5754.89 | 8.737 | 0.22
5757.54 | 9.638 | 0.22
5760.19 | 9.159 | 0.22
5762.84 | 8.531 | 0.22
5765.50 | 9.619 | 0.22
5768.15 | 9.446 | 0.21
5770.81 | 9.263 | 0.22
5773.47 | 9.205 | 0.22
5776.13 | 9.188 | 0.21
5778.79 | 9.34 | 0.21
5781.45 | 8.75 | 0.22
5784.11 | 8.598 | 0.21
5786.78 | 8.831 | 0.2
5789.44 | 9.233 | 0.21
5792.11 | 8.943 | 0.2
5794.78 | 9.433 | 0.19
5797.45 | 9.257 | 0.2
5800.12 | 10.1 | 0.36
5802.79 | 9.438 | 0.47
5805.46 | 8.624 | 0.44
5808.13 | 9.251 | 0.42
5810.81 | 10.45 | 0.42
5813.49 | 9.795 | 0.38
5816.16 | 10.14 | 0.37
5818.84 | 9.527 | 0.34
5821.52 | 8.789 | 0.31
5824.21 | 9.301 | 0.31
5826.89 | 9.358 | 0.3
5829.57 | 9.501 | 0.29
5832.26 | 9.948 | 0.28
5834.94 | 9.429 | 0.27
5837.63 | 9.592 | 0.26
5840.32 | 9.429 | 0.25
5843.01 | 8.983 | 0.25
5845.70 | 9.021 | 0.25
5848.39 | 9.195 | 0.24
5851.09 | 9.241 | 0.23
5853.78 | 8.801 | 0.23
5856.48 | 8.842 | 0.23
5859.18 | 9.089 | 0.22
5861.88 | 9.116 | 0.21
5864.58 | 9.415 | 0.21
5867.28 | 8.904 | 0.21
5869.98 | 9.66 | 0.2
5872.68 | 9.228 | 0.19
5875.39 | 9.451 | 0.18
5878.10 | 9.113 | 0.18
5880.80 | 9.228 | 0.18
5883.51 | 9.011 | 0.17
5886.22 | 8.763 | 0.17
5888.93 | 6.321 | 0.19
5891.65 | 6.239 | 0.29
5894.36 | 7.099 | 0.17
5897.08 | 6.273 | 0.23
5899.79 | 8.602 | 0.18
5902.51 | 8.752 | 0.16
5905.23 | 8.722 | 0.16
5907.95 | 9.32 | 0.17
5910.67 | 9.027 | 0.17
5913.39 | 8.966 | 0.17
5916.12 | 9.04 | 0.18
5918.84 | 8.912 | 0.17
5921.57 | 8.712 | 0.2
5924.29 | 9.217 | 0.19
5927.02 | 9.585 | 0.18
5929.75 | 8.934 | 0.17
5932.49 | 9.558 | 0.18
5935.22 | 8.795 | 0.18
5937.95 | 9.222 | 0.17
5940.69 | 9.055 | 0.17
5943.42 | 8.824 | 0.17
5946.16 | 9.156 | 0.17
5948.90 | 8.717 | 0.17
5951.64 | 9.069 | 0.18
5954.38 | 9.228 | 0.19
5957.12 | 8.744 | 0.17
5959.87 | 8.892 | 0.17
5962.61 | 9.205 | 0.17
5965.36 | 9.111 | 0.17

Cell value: 3.9 angstrom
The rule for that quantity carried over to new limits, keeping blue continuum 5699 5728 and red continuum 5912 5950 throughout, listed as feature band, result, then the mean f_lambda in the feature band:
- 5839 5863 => -0.1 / 9.08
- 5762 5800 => -0.7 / 9.15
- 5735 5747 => -0.3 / 9.19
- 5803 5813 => -0.5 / 9.47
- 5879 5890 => 0.8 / 8.42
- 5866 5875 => -0.3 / 9.29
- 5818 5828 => -0.2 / 9.22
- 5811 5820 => -0.9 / 9.91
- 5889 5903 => 2.8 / 7.21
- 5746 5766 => -0.2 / 9.08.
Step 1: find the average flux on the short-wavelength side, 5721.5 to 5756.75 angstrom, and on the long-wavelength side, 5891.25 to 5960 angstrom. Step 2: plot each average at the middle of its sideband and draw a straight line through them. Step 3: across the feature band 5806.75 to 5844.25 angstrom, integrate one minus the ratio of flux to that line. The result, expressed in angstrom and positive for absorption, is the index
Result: -2.2 angstrom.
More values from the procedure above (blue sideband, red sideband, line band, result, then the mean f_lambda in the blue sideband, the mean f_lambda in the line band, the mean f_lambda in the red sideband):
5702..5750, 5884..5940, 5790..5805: -0.8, 9.11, 9.38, 8.52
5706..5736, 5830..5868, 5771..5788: 0.2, 9.05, 9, 9.23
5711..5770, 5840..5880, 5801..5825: -0.8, 9.19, 9.5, 9.16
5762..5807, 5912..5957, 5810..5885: -1.7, 9.17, 9.33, 9.05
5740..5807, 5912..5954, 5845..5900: 3.0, 9.15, 8.59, 9.06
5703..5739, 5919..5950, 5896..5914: 1.1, 9.1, 8.54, 9.07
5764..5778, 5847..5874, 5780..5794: 0.6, 9.33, 8.9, 9.15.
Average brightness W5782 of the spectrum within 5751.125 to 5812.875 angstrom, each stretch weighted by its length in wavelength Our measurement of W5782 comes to 9.2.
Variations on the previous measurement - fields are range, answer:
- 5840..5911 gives 8.68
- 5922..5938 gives 9.19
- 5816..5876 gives 9.28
